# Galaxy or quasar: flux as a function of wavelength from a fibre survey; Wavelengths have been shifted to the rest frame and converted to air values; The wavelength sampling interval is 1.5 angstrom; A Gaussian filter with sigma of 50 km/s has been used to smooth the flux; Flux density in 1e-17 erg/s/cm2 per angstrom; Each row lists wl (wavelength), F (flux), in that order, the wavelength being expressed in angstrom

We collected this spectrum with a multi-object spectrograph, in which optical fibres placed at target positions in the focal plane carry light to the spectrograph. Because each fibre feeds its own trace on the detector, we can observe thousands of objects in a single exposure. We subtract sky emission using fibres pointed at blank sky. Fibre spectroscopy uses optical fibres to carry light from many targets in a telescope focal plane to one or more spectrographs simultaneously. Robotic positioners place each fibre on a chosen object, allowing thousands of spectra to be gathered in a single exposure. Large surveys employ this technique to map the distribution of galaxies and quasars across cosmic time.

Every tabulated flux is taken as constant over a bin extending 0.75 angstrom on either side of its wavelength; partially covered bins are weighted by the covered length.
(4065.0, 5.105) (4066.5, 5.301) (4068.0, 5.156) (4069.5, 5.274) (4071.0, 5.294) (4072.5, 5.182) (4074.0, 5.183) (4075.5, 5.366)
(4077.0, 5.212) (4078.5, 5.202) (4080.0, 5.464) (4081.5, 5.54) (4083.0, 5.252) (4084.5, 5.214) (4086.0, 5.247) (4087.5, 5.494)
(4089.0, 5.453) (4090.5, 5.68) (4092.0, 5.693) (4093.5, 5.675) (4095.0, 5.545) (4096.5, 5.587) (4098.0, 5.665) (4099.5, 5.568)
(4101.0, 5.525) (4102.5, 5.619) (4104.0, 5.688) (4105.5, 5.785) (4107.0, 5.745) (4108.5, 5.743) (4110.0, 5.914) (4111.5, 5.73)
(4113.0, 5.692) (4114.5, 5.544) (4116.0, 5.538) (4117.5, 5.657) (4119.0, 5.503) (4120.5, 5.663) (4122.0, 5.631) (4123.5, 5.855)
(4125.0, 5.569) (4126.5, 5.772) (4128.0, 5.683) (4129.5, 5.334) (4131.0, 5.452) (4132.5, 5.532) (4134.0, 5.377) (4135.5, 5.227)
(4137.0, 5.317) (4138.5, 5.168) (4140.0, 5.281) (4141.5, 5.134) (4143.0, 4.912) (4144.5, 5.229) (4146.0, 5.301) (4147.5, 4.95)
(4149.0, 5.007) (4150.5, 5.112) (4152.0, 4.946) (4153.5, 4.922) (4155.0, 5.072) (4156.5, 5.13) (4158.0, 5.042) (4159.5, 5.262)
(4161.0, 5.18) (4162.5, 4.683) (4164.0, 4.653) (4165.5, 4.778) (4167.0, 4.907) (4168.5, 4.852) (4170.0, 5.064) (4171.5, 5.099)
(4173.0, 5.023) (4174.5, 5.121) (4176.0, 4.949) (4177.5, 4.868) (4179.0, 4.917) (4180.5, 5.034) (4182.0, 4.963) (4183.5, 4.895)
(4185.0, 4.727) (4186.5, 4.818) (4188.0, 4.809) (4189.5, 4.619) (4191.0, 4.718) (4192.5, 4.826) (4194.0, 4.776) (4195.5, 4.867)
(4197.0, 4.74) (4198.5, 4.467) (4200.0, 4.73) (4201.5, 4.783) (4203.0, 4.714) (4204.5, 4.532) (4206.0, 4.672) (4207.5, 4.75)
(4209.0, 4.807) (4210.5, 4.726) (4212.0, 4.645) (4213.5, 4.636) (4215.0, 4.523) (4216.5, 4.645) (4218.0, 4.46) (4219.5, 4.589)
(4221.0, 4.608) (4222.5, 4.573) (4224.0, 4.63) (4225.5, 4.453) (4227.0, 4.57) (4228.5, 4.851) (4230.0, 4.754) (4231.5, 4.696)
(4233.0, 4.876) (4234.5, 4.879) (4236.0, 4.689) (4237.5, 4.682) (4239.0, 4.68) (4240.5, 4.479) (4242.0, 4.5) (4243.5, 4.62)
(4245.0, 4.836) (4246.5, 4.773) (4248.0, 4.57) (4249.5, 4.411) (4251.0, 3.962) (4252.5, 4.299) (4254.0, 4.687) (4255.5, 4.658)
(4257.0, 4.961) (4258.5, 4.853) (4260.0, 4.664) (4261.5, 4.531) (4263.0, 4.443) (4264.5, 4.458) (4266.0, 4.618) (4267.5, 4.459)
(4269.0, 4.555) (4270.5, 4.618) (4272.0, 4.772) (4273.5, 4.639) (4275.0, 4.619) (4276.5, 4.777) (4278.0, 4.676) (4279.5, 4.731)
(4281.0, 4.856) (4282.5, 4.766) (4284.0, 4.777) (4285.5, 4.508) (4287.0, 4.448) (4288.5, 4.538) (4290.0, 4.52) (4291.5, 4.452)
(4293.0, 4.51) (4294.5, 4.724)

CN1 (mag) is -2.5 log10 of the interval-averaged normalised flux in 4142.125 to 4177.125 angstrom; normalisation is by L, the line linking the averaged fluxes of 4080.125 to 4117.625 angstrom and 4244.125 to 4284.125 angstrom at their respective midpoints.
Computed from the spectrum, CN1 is 0.05 mag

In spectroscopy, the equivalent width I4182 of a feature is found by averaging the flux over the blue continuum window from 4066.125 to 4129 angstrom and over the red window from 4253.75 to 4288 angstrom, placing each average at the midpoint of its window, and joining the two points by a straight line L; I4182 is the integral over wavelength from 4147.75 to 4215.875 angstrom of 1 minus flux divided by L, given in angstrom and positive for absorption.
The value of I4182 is 3.3 angstrom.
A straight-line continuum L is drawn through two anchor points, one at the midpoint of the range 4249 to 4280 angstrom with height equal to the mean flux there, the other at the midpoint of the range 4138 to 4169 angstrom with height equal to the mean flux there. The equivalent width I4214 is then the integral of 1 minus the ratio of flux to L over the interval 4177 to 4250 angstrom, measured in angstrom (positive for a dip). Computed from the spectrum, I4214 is 1.3 angstrom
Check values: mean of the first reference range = 5.03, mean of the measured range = 4.7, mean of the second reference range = 4.59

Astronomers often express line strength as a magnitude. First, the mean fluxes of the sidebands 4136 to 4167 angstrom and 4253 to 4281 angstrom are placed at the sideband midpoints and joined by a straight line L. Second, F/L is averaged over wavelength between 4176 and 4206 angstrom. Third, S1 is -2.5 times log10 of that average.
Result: 0.03 mag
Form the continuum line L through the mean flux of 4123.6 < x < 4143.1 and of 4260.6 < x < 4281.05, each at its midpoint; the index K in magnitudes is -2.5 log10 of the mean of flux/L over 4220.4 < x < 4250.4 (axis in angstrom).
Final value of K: 0.04 mag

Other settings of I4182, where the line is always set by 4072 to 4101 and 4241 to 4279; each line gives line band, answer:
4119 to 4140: -1.1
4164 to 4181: 0.2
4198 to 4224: 1.0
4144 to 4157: 0.1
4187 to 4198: 0.4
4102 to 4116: -1.0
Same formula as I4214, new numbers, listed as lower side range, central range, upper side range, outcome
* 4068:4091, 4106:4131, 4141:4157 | -2.30 angstrom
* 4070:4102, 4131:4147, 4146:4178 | -0.40 angstrom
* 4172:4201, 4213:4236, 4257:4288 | 0.49 angstrom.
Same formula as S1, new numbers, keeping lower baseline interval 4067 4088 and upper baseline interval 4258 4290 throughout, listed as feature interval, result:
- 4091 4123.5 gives -0.09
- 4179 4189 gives 0.01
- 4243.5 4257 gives 0.04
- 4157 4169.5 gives 0.02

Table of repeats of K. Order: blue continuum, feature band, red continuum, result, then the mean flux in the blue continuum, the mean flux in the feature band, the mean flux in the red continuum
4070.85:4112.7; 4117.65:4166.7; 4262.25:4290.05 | 0.01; 5.51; 5.24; 4.62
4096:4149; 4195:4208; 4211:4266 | 0.05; 5.5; 4.69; 4.62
